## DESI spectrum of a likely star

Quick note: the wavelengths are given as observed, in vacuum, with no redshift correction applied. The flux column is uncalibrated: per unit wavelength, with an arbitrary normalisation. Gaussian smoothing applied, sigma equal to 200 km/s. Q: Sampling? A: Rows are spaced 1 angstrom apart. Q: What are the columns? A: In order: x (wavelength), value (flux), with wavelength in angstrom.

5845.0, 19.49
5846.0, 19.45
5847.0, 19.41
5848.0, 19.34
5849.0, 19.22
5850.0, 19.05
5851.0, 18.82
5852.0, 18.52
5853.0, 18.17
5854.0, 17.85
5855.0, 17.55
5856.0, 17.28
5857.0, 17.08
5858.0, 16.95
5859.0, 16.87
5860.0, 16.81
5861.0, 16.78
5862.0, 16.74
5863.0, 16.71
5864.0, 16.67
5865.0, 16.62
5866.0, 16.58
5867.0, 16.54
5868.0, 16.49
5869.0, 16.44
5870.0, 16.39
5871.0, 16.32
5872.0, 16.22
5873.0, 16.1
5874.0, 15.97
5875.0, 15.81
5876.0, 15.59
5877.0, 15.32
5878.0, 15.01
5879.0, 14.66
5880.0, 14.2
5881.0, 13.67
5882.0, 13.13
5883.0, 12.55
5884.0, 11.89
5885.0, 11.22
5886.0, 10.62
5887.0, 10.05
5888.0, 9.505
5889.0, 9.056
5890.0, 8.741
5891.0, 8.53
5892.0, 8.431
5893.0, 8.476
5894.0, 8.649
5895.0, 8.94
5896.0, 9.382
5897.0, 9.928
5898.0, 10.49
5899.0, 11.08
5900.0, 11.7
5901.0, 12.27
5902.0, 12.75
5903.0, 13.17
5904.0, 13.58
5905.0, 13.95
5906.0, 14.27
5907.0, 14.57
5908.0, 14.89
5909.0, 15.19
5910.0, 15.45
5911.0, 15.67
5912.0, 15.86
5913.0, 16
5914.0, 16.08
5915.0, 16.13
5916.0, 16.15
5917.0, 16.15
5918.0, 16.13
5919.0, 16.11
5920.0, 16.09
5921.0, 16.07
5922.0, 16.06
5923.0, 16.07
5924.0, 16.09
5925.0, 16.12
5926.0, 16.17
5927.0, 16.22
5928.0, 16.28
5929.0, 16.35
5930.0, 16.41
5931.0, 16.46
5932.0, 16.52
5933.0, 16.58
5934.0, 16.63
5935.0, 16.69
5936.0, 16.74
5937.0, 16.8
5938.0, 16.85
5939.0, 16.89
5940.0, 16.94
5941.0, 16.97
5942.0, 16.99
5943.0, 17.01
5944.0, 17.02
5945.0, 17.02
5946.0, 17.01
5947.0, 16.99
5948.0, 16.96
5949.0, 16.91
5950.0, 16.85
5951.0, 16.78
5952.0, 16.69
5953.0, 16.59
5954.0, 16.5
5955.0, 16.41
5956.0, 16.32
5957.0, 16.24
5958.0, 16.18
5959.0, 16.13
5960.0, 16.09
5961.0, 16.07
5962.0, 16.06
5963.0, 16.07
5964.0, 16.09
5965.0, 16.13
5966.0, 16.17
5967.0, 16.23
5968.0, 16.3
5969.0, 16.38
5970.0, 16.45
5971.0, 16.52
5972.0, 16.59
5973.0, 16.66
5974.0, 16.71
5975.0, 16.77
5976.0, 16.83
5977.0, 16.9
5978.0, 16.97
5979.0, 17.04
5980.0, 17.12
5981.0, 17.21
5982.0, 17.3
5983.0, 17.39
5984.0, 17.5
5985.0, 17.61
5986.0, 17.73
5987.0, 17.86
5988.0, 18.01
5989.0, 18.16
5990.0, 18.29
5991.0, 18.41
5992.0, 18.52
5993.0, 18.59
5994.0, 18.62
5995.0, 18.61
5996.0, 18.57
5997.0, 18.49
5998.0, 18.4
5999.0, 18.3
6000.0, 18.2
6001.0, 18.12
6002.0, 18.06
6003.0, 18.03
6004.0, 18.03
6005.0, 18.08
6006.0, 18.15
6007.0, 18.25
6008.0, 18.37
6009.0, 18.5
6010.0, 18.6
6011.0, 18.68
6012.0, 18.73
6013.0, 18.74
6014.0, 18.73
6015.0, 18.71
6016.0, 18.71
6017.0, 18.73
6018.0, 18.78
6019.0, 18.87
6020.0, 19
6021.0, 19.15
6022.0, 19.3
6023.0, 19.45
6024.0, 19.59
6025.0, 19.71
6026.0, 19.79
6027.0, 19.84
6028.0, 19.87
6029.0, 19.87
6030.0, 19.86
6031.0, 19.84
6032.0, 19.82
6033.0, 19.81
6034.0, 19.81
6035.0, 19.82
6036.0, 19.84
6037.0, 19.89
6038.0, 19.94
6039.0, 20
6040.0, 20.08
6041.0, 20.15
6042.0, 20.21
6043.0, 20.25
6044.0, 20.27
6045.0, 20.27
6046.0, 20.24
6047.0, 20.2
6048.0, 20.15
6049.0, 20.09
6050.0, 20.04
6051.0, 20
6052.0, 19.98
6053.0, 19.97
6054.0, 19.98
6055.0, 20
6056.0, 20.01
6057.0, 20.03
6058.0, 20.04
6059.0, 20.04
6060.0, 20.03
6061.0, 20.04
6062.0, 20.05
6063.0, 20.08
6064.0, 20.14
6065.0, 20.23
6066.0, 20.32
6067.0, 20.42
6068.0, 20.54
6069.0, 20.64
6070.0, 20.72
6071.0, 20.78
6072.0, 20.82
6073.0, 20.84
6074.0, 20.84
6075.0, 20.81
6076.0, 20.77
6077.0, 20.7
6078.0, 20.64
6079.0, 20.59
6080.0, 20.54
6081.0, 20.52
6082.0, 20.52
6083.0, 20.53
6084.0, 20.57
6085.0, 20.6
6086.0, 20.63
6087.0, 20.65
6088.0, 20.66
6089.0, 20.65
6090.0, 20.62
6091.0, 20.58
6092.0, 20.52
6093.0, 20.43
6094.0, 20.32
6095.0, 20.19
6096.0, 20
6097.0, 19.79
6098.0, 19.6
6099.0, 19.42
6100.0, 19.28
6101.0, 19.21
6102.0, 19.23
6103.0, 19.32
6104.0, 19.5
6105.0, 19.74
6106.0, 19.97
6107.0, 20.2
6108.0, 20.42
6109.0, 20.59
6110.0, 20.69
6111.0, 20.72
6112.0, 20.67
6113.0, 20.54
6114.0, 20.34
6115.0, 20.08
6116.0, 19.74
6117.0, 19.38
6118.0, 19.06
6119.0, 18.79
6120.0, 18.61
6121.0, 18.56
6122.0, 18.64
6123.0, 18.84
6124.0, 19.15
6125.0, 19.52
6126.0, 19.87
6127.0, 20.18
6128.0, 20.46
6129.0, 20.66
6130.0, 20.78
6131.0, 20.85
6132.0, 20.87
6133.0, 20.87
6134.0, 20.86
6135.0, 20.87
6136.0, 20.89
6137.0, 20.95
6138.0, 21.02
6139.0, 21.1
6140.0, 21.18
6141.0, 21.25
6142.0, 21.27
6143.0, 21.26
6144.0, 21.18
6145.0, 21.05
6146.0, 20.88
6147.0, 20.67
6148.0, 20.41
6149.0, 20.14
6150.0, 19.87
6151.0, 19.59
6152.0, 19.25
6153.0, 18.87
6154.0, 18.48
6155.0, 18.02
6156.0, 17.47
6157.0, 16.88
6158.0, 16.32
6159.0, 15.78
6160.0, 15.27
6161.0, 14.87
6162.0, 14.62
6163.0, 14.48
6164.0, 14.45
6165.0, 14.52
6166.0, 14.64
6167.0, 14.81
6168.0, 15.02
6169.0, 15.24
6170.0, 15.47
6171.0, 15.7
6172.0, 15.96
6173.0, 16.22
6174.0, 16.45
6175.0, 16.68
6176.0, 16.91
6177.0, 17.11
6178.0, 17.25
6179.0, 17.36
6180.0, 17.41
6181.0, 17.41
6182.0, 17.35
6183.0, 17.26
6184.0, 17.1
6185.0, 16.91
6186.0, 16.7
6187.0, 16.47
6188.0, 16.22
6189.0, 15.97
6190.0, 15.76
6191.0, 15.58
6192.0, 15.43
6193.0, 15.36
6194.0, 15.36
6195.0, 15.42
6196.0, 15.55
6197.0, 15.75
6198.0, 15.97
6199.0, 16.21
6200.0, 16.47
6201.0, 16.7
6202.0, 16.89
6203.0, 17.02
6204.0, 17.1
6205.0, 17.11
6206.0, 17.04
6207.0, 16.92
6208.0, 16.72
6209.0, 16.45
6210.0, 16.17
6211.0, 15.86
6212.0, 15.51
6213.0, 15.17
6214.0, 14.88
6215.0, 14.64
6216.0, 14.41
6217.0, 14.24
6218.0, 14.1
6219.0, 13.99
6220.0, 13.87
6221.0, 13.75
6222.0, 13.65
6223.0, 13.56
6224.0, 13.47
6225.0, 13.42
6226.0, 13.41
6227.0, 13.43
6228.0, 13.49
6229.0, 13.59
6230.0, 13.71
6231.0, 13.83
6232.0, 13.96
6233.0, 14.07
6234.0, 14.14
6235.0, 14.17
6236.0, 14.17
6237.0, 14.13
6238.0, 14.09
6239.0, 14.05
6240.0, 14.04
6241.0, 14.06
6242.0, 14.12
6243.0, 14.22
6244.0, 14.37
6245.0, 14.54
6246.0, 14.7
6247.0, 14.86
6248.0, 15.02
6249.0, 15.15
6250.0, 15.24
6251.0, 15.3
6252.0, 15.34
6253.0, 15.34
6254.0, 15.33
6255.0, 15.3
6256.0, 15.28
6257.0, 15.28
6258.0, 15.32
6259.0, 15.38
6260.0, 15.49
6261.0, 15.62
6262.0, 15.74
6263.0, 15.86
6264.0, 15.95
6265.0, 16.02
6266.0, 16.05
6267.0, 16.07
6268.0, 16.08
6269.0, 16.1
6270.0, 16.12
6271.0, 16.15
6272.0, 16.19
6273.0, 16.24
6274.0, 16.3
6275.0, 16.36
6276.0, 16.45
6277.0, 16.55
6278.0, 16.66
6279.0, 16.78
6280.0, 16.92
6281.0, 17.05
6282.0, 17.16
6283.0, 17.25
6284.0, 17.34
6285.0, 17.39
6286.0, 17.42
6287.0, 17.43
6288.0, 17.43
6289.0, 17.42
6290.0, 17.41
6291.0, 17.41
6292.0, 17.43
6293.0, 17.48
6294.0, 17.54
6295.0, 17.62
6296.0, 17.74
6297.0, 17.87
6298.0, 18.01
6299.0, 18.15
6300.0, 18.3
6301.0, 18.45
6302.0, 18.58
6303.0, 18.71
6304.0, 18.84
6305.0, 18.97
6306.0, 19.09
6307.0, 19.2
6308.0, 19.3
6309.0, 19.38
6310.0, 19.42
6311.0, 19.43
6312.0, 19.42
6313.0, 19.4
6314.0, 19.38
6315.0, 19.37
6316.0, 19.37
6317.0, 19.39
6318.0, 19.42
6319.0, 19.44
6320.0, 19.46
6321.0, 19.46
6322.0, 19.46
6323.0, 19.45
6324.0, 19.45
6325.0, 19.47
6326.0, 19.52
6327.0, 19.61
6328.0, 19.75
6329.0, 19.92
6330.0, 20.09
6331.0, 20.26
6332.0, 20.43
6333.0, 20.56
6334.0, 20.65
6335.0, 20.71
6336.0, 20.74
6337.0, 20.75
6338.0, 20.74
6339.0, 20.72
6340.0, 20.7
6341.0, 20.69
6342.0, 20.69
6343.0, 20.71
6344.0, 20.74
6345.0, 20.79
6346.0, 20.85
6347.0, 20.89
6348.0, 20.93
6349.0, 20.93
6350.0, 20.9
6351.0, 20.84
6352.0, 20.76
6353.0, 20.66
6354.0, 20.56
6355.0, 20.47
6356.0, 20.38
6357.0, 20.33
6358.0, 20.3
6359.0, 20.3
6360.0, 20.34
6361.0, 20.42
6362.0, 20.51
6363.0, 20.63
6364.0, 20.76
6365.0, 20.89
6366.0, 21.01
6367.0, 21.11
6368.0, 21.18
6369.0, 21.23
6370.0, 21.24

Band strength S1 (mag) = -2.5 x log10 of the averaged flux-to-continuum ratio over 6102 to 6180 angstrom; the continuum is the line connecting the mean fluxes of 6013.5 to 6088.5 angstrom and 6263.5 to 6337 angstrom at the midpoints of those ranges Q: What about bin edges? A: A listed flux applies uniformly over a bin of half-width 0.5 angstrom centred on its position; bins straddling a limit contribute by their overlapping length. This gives 0.036 mag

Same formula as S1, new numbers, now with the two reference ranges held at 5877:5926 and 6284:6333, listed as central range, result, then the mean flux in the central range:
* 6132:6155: -0.23 mag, 20.5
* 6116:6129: -0.19 mag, 19.3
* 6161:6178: 0.09 mag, 15.5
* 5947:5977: -0.17 mag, 16.5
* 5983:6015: -0.25 mag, 18.3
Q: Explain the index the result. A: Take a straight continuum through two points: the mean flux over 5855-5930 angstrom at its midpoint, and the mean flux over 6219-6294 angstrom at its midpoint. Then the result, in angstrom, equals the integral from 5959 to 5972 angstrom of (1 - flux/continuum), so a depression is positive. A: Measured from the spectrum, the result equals -1.5 angstrom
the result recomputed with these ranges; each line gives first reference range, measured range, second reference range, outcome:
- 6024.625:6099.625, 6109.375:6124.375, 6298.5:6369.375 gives 0.44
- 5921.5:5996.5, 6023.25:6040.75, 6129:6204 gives -2.76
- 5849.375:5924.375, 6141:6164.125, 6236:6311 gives -3.73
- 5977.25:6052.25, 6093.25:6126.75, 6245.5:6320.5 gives -2.58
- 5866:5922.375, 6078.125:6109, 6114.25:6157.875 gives -2.24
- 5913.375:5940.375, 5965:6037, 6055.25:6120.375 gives -0.44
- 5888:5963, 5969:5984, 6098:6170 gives -0.87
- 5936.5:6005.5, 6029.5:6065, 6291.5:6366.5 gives -4.65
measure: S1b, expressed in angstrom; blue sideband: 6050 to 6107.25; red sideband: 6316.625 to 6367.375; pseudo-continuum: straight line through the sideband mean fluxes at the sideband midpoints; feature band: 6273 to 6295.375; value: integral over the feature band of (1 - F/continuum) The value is 3.6 angstrom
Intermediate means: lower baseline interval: 20.2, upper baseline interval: 20.4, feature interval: 17.1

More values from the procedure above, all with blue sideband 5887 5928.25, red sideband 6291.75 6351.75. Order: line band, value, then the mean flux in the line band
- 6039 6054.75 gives -4.7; 20.1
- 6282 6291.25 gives 0.8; 17.4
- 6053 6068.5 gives -4.4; 20.1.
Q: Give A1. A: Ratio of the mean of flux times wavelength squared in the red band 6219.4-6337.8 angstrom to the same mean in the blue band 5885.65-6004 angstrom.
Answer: 1.20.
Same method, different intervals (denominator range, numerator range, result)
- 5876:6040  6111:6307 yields 1.12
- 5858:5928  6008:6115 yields 1.49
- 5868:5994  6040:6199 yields 1.32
